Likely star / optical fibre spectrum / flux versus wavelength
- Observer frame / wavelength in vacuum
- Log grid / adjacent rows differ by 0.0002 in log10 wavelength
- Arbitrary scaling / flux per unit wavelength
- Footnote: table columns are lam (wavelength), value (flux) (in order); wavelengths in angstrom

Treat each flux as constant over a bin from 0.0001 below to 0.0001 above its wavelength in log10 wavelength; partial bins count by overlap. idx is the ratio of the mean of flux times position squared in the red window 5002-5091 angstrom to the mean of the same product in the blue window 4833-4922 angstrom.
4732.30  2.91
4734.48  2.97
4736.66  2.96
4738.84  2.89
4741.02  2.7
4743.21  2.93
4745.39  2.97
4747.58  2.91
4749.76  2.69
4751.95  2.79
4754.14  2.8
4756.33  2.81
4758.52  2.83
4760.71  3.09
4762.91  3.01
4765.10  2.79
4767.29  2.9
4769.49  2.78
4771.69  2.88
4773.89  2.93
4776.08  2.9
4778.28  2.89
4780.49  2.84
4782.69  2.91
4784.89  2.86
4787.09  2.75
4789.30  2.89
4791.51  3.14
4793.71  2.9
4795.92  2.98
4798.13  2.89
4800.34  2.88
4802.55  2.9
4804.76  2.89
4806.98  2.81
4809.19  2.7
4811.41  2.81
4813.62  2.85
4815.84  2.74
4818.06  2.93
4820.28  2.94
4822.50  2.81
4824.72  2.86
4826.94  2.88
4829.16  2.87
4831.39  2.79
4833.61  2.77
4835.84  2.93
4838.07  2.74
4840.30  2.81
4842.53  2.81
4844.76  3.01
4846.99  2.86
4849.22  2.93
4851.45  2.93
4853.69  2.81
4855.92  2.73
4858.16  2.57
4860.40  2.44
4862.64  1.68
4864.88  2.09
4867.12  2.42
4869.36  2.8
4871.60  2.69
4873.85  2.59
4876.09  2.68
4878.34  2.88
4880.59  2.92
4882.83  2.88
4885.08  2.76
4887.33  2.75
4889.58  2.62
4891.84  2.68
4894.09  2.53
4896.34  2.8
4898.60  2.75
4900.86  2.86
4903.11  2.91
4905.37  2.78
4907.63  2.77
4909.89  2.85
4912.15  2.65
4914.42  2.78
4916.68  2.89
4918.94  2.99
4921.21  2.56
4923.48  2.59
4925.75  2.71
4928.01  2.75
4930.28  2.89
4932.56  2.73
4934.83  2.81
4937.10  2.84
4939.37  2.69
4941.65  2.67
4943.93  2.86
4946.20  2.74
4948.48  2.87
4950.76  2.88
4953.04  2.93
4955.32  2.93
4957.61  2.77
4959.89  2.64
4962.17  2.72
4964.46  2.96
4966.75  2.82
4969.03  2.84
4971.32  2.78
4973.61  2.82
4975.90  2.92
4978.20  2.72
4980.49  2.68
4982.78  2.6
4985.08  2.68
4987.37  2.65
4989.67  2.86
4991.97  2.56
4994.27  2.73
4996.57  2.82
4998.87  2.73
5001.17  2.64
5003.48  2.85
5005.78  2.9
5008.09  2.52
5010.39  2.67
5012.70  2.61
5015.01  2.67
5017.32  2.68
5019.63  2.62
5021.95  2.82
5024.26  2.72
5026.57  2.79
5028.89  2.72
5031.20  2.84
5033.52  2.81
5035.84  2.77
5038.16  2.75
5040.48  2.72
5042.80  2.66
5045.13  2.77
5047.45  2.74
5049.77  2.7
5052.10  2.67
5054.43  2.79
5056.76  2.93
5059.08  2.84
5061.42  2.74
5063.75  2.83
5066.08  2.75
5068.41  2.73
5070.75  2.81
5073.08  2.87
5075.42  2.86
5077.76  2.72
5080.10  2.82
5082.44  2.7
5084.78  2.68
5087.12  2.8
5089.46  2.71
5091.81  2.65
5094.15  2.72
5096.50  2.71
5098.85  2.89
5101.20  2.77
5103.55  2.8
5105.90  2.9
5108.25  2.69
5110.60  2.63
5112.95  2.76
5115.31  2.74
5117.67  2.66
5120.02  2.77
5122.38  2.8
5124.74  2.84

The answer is 1.08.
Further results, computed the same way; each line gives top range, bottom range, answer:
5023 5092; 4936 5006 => 1.03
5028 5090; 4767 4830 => 1.07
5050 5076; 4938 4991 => 1.05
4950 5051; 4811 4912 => 1.06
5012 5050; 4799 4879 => 1.08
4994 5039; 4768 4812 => 1.04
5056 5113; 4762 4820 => 1.09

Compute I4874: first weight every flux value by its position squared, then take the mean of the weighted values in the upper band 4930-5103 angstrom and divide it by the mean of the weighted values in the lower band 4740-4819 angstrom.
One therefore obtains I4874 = 1.06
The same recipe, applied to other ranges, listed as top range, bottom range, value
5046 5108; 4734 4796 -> 1.09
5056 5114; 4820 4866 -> 1.12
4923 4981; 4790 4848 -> 1.03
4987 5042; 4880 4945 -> 1.03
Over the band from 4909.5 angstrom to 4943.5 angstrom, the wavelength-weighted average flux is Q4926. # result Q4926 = 2.76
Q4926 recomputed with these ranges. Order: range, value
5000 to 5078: 2.75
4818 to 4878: 2.72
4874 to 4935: 2.77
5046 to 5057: 2.75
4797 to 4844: 2.84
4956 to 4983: 2.78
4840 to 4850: 2.89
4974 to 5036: 2.73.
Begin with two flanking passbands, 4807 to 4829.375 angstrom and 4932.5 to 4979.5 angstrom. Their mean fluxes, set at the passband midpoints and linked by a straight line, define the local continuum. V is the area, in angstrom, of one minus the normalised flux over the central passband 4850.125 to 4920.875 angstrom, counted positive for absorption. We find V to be 3.3 angstrom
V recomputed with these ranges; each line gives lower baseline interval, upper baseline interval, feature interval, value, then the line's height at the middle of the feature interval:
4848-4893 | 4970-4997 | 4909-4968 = -2.01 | 2.7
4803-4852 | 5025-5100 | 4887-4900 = 0.63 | 2.83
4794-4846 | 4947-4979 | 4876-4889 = 0.13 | 2.84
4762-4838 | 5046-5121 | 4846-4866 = 2.04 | 2.85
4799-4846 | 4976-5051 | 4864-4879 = 1.18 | 2.81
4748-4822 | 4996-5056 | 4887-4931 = 0.68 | 2.8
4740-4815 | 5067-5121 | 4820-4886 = 2.71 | 2.84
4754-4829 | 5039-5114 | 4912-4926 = 0.39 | 2.83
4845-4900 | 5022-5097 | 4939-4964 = -0.86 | 2.71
